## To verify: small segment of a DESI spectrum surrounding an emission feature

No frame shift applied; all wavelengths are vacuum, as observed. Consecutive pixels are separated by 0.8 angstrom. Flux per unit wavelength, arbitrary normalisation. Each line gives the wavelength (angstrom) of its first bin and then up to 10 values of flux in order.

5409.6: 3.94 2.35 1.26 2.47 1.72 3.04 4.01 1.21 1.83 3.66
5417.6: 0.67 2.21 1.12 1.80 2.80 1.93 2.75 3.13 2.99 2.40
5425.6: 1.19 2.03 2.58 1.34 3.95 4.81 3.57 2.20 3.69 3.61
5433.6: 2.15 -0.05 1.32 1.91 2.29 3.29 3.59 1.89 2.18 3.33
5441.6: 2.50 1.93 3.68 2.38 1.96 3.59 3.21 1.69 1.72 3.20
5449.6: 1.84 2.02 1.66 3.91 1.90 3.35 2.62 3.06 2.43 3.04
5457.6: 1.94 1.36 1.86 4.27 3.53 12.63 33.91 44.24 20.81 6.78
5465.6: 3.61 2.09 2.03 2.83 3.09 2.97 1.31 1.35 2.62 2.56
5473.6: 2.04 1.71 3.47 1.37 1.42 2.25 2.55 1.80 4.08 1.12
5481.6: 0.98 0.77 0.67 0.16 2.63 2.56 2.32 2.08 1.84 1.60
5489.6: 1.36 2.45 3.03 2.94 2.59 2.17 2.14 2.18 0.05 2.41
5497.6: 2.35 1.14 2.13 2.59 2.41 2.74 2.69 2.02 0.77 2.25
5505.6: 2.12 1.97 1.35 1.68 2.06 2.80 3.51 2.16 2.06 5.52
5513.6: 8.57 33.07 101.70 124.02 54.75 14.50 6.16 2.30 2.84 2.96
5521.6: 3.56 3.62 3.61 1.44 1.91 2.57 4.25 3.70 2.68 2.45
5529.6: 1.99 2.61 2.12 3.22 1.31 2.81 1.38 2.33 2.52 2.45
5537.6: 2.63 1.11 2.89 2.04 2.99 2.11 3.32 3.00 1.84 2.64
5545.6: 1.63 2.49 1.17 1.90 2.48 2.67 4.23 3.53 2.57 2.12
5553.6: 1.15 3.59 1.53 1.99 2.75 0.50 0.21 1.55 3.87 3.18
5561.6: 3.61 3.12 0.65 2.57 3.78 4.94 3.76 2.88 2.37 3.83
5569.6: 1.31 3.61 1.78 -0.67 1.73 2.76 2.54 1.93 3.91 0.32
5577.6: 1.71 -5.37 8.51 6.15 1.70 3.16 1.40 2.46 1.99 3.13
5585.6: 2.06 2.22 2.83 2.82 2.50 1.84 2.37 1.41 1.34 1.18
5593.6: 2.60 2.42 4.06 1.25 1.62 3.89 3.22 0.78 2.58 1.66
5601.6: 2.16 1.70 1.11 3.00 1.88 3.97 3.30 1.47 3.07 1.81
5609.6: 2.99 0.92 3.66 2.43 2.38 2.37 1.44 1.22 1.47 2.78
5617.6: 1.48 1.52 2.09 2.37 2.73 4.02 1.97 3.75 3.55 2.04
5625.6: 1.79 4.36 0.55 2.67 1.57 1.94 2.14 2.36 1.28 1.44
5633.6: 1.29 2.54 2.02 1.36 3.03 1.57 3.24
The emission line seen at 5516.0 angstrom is [O III] 5007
